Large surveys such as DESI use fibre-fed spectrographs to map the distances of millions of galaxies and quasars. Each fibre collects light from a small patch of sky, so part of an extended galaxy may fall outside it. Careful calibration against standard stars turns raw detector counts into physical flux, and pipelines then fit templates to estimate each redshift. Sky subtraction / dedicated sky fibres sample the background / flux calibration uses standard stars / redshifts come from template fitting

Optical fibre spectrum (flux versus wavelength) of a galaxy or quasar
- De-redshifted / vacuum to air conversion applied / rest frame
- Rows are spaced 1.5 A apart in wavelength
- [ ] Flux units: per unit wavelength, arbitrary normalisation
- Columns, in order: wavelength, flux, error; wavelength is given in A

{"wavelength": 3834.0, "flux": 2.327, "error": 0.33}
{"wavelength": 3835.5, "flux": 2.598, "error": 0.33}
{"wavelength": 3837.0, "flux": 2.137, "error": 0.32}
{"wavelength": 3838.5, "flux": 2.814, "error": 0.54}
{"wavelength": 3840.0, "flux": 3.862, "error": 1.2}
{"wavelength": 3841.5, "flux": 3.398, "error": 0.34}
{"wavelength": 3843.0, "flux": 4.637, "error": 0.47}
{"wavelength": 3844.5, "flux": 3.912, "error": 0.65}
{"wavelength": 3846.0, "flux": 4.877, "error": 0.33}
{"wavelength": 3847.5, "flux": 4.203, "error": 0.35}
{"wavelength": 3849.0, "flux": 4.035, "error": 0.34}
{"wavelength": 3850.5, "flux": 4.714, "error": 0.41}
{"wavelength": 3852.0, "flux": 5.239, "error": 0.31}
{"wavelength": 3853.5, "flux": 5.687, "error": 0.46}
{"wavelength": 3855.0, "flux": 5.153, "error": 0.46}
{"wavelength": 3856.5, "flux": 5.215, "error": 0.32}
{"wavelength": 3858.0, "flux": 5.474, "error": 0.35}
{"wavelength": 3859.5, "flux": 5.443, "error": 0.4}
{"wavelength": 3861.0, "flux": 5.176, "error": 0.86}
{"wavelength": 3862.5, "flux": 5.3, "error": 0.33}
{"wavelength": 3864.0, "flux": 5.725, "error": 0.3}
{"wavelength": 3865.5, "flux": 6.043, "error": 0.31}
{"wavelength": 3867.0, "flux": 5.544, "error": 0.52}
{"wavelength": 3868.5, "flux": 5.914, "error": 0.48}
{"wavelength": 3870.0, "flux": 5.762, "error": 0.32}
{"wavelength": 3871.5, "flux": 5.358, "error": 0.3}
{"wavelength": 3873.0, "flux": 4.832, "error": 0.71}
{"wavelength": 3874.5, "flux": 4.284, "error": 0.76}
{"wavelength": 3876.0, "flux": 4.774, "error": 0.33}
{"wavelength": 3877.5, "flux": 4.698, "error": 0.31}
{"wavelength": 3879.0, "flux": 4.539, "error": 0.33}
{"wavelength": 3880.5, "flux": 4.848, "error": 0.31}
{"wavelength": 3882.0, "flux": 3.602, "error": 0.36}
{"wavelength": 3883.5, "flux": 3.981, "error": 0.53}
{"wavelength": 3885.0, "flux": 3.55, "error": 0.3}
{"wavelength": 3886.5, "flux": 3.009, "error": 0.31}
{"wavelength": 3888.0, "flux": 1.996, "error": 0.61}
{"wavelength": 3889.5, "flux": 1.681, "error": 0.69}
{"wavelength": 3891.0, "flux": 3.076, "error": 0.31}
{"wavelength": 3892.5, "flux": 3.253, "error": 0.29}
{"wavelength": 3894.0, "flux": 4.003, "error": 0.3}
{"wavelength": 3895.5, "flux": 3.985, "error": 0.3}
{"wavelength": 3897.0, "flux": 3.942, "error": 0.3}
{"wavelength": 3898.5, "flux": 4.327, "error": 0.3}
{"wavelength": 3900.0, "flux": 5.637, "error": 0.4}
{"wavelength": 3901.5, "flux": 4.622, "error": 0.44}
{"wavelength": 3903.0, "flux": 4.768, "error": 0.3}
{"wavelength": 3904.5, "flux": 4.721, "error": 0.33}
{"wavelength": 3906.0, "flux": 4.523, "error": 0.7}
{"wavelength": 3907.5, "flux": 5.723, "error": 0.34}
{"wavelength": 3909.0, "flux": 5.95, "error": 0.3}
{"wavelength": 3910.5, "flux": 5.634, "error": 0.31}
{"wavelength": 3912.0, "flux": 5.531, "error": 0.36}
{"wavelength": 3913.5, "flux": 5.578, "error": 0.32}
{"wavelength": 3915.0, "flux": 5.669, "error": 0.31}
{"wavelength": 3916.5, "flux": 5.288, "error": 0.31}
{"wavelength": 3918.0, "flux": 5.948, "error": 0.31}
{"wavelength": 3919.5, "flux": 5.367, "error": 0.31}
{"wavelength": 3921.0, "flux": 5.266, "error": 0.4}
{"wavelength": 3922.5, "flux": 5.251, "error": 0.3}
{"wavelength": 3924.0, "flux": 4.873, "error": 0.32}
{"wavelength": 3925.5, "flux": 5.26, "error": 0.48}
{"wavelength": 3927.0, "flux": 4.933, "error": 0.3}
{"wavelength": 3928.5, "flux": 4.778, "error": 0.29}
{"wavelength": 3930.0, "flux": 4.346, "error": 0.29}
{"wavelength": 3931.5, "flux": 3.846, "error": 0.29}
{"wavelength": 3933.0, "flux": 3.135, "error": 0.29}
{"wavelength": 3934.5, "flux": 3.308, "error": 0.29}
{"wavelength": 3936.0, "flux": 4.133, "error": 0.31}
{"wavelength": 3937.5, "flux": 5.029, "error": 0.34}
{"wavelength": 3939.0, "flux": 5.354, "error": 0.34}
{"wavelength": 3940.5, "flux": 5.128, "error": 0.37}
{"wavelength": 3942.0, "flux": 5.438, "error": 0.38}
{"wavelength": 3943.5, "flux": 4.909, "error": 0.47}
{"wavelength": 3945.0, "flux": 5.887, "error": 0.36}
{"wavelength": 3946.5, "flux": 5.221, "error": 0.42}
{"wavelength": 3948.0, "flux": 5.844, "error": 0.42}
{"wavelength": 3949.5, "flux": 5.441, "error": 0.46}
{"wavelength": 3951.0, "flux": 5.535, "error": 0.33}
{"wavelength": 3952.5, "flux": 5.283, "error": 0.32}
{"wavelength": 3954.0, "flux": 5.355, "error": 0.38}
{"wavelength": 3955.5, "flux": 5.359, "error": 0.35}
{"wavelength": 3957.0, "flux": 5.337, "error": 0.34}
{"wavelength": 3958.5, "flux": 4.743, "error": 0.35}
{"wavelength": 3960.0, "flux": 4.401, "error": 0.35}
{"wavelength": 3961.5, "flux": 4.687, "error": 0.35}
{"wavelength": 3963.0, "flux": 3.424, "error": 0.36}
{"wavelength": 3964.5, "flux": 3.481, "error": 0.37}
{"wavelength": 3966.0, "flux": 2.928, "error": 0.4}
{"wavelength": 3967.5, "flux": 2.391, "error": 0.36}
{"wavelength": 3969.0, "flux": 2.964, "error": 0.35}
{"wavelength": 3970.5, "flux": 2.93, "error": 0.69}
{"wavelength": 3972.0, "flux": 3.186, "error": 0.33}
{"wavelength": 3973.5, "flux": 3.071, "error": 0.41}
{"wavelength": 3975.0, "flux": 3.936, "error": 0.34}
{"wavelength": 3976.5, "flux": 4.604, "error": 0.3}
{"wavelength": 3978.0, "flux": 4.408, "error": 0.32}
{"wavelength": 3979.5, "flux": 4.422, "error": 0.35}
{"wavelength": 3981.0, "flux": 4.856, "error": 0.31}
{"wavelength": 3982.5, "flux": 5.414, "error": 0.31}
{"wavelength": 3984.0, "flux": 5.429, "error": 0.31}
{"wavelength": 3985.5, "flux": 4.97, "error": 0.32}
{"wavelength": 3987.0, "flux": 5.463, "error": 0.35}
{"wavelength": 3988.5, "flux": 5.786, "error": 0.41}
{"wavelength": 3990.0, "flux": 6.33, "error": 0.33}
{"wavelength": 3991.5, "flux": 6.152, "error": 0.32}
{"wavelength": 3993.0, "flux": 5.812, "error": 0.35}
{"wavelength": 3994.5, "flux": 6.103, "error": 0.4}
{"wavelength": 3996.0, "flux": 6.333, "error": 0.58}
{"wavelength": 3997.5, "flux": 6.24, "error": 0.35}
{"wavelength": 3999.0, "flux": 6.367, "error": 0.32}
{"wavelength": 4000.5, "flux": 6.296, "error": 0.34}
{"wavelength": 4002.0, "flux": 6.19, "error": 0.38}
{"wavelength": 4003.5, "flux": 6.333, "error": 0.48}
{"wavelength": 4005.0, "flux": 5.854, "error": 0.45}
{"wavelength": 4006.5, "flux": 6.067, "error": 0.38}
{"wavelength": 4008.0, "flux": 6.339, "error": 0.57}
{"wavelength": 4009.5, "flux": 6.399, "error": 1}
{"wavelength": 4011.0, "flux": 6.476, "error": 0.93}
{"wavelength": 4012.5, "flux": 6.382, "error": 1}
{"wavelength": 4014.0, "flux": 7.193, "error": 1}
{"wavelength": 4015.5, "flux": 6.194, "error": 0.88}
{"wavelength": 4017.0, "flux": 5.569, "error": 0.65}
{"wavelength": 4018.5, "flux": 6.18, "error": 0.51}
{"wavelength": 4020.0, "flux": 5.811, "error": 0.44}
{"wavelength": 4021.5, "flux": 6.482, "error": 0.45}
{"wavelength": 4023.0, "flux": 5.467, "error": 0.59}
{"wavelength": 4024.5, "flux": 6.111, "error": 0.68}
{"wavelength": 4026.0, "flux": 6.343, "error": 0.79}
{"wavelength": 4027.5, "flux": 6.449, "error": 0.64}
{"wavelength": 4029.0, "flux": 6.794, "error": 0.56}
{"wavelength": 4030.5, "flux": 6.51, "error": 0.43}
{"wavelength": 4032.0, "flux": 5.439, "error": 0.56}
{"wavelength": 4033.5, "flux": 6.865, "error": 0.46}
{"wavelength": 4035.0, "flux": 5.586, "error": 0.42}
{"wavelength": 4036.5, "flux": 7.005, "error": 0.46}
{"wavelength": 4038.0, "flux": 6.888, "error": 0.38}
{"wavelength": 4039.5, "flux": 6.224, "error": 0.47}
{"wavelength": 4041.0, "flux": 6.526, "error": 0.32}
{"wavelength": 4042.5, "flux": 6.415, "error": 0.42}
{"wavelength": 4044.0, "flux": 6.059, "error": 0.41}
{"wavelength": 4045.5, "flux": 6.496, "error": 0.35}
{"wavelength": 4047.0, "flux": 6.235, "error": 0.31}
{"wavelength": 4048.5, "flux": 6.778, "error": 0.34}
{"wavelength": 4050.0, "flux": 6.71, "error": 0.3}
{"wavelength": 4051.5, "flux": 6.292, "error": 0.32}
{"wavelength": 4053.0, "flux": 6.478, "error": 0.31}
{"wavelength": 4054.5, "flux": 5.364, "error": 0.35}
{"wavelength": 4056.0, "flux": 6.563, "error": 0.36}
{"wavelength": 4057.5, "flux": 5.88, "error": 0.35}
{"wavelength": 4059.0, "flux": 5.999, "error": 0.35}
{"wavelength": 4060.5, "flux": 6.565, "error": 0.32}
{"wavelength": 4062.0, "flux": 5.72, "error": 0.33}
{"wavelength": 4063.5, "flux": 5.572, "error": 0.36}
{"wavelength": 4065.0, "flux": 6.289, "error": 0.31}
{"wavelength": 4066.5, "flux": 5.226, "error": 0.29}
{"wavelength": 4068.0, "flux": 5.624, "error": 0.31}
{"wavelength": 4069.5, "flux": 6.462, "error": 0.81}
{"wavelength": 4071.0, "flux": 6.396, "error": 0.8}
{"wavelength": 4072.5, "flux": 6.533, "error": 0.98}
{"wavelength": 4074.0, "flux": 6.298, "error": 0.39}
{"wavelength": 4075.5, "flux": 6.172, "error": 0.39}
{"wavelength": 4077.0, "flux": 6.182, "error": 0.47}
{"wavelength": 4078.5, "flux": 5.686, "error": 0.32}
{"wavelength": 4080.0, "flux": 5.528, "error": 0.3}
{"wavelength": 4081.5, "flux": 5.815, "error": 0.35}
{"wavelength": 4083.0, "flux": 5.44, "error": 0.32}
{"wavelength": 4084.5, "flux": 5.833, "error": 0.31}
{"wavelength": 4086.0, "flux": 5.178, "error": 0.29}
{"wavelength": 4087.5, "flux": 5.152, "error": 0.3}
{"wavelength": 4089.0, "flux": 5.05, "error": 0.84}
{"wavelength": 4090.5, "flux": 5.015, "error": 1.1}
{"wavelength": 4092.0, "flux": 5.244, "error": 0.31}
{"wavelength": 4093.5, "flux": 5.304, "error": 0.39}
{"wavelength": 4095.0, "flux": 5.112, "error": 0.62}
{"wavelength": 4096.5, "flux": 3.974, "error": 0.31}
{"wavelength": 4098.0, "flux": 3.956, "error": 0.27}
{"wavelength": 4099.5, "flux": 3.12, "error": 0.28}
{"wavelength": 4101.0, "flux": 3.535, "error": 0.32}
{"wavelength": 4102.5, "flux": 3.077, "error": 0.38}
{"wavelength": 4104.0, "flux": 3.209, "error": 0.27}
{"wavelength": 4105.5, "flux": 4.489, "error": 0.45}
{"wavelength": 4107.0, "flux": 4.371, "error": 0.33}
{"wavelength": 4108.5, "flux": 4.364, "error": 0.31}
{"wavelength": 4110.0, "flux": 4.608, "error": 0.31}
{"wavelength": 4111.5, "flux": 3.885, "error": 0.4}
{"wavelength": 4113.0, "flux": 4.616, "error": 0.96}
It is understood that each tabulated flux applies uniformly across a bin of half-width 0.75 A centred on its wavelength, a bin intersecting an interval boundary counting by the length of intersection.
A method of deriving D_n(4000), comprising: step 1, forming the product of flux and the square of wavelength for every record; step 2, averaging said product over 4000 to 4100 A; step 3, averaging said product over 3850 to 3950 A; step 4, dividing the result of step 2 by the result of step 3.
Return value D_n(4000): 1.34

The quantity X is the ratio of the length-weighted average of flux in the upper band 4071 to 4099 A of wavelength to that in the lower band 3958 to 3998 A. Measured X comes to 1.18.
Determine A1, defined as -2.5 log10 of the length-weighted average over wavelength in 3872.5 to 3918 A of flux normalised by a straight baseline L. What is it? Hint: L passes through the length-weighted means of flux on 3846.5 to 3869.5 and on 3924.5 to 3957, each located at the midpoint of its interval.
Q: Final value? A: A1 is 0.16 mag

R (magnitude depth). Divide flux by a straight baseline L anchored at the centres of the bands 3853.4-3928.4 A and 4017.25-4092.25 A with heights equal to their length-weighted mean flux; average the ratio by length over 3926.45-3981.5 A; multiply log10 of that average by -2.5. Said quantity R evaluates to 0.19 mag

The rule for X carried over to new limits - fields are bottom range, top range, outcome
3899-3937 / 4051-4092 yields 1.18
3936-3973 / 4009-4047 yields 1.38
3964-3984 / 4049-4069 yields 1.59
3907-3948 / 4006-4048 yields 1.24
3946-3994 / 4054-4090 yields 1.25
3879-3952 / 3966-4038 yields 1.20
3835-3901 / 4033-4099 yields 1.35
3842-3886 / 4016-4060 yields 1.28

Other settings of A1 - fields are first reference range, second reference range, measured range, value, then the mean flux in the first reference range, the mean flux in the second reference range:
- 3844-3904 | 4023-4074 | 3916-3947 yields 0.049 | 4.56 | 6.24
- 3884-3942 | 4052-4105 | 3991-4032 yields -0.228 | 4.55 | 5.39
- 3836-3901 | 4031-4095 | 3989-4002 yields -0.141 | 4.4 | 5.99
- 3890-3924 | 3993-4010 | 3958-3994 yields 0.310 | 4.89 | 6.21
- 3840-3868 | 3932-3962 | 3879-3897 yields 0.400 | 4.97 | 4.97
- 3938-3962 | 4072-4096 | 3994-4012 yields -0.164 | 5.25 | 5.57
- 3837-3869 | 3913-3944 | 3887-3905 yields 0.263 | 4.8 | 4.89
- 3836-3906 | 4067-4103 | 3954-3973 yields 0.229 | 4.42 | 5.25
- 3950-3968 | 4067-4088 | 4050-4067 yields -0.073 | 4.45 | 5.88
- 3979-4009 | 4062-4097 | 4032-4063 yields -0.107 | 5.85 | 5.63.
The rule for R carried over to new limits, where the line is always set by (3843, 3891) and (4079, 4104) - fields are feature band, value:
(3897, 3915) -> -0.11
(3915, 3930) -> -0.12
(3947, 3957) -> -0.17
